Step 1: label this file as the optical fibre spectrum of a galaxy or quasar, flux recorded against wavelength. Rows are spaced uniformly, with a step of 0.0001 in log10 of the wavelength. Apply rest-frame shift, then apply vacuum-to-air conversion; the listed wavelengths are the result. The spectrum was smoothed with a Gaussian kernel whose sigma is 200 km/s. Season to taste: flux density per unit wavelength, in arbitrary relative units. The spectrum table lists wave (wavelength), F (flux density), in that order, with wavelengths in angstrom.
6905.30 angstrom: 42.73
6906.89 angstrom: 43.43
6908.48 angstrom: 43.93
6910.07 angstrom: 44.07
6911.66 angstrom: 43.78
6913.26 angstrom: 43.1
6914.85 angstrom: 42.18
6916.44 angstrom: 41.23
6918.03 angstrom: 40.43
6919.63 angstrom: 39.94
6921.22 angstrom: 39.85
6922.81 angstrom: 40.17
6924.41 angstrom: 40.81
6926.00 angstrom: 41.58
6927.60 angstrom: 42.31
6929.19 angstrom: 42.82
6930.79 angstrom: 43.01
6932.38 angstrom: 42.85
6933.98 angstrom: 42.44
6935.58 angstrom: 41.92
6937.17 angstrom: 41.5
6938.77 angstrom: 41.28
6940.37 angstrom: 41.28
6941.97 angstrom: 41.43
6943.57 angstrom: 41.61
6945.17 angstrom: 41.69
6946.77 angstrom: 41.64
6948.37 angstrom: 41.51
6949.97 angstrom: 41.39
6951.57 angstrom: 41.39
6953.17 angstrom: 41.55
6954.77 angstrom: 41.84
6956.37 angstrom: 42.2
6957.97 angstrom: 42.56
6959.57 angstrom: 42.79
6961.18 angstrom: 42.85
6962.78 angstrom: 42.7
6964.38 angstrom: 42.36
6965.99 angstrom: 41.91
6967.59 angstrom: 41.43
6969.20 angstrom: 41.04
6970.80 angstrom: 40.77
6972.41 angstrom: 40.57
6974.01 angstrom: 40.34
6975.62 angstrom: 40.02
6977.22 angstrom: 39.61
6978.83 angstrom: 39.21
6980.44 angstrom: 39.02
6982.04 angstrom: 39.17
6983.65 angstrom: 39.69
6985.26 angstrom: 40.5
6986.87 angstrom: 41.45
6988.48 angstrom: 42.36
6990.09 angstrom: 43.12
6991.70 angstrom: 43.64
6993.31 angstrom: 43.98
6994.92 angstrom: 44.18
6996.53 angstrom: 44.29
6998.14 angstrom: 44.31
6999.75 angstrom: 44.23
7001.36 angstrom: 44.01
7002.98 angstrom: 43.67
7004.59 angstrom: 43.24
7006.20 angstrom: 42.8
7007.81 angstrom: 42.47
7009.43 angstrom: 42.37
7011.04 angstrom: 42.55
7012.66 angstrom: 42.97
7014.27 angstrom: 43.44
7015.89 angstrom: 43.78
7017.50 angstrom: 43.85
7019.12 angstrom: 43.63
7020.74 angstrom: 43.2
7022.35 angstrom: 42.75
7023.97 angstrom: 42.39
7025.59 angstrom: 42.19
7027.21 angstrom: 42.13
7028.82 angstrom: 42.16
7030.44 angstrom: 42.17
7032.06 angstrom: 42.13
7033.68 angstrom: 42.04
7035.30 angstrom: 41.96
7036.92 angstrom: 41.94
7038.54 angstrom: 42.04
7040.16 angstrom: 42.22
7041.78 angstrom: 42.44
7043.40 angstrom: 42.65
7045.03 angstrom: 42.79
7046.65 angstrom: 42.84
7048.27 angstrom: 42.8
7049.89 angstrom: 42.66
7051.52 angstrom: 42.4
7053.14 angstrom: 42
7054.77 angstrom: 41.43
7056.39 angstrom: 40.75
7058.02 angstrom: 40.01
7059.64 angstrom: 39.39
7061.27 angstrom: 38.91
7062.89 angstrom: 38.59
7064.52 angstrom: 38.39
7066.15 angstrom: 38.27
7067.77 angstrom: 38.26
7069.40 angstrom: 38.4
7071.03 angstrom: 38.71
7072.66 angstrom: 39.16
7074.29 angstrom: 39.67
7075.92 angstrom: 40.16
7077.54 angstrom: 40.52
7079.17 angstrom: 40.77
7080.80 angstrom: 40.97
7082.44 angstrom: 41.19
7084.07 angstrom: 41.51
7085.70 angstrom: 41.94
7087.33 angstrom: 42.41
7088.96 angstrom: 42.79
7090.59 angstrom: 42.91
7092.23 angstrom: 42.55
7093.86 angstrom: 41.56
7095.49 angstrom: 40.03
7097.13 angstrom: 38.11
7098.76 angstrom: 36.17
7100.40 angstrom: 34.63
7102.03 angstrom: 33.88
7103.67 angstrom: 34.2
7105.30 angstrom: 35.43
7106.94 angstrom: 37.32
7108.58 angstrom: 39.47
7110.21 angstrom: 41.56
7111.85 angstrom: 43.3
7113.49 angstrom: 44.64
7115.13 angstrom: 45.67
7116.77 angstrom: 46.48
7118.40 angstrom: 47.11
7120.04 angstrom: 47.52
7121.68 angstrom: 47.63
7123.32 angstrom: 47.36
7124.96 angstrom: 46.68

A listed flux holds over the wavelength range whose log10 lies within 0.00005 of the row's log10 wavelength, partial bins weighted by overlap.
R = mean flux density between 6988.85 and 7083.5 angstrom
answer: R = 41.9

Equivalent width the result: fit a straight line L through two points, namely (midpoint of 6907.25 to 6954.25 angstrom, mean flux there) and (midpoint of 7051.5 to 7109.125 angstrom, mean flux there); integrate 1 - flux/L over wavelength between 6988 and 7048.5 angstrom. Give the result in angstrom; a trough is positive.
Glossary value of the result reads -3.7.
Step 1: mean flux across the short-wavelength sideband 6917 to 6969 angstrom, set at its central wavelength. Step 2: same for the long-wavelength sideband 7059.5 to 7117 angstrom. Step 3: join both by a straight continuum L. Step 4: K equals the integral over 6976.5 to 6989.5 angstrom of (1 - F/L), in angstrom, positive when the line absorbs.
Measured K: 0.3 angstrom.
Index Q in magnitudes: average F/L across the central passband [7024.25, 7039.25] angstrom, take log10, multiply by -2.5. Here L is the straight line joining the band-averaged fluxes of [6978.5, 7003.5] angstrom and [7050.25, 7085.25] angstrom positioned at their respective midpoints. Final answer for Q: -0.026 mag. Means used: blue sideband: 42.3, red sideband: 40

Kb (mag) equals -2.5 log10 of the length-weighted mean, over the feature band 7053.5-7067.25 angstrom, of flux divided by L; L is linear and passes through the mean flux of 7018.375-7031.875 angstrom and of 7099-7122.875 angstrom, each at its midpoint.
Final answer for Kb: 0.067 mag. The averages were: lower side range 42.6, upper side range 41.3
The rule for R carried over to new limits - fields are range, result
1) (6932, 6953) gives 41.6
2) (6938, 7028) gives 42.1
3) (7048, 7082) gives 40.1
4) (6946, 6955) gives 41.5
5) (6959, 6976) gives 41.5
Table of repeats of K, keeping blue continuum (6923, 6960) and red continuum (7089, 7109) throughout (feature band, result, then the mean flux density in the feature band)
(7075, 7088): -0.9 angstrom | 41.2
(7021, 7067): -2.4 angstrom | 41.5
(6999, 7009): -0.7 angstrom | 43.3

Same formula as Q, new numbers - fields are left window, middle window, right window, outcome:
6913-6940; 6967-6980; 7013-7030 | 0.05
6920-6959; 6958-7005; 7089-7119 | -0.02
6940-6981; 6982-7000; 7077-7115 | -0.04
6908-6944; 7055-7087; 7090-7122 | 0.03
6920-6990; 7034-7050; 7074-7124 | -0.03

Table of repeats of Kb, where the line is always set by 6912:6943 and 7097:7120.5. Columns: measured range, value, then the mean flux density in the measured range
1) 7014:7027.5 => -0.05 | 43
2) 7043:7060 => -0.03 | 41.8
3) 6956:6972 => -0.02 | 42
